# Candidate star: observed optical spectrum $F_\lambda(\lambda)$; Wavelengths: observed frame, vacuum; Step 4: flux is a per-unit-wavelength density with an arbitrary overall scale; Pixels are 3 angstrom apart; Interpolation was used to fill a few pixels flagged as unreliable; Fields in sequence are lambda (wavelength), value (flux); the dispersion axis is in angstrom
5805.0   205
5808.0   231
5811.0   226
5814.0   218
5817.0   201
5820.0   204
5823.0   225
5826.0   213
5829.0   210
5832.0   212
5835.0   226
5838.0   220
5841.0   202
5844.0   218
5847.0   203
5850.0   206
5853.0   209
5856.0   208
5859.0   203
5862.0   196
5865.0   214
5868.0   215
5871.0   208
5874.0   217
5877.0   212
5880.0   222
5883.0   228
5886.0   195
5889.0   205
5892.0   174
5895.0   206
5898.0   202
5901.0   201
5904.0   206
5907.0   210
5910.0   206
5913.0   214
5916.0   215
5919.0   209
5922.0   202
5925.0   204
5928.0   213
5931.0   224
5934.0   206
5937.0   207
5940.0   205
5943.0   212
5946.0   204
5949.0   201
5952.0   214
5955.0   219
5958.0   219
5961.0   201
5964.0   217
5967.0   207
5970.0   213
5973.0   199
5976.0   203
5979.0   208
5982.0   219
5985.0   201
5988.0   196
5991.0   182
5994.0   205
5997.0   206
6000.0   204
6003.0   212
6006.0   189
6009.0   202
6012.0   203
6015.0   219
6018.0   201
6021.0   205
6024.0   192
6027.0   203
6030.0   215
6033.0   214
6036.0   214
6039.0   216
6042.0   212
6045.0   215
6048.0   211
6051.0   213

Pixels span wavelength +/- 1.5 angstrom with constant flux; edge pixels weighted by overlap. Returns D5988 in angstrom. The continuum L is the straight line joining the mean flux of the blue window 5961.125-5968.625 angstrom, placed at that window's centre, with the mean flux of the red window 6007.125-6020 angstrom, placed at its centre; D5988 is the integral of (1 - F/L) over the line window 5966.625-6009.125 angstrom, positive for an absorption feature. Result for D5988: 1.0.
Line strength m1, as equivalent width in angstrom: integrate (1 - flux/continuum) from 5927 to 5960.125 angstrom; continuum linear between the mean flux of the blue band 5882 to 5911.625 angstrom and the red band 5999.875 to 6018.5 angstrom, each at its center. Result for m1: -1.2 angstrom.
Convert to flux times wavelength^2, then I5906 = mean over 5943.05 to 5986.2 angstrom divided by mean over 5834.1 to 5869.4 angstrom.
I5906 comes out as 1.04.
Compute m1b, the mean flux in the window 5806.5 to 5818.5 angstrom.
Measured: 219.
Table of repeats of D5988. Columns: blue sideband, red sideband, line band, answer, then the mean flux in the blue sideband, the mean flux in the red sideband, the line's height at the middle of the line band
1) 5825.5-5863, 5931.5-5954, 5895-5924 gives 0.2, 210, 208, 209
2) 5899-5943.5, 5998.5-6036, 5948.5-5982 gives -0.4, 209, 205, 207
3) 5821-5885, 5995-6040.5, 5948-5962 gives -0.2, 213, 206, 209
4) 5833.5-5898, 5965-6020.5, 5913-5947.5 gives -0.5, 209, 204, 206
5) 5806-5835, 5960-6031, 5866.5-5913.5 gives 0.9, 216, 204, 211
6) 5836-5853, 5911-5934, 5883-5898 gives 0.8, 210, 211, 211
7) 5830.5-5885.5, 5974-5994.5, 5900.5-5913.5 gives 0.0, 212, 202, 208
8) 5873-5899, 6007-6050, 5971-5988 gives 0.2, 207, 209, 208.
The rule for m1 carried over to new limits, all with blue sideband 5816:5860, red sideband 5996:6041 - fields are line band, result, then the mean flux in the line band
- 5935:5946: 0.05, 207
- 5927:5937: -0.23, 213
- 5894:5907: 0.31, 204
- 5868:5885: -0.54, 217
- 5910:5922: -0.09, 210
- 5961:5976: 0.00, 208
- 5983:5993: 0.59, 195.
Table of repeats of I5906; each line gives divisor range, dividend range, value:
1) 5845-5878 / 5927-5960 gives 1.04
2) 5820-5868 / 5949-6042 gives 1.03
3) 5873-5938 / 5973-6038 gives 1.02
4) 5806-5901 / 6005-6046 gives 1.04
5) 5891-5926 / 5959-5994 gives 1.02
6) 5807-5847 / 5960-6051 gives 1.02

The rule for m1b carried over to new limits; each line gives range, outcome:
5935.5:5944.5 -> 208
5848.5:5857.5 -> 208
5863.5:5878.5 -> 213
